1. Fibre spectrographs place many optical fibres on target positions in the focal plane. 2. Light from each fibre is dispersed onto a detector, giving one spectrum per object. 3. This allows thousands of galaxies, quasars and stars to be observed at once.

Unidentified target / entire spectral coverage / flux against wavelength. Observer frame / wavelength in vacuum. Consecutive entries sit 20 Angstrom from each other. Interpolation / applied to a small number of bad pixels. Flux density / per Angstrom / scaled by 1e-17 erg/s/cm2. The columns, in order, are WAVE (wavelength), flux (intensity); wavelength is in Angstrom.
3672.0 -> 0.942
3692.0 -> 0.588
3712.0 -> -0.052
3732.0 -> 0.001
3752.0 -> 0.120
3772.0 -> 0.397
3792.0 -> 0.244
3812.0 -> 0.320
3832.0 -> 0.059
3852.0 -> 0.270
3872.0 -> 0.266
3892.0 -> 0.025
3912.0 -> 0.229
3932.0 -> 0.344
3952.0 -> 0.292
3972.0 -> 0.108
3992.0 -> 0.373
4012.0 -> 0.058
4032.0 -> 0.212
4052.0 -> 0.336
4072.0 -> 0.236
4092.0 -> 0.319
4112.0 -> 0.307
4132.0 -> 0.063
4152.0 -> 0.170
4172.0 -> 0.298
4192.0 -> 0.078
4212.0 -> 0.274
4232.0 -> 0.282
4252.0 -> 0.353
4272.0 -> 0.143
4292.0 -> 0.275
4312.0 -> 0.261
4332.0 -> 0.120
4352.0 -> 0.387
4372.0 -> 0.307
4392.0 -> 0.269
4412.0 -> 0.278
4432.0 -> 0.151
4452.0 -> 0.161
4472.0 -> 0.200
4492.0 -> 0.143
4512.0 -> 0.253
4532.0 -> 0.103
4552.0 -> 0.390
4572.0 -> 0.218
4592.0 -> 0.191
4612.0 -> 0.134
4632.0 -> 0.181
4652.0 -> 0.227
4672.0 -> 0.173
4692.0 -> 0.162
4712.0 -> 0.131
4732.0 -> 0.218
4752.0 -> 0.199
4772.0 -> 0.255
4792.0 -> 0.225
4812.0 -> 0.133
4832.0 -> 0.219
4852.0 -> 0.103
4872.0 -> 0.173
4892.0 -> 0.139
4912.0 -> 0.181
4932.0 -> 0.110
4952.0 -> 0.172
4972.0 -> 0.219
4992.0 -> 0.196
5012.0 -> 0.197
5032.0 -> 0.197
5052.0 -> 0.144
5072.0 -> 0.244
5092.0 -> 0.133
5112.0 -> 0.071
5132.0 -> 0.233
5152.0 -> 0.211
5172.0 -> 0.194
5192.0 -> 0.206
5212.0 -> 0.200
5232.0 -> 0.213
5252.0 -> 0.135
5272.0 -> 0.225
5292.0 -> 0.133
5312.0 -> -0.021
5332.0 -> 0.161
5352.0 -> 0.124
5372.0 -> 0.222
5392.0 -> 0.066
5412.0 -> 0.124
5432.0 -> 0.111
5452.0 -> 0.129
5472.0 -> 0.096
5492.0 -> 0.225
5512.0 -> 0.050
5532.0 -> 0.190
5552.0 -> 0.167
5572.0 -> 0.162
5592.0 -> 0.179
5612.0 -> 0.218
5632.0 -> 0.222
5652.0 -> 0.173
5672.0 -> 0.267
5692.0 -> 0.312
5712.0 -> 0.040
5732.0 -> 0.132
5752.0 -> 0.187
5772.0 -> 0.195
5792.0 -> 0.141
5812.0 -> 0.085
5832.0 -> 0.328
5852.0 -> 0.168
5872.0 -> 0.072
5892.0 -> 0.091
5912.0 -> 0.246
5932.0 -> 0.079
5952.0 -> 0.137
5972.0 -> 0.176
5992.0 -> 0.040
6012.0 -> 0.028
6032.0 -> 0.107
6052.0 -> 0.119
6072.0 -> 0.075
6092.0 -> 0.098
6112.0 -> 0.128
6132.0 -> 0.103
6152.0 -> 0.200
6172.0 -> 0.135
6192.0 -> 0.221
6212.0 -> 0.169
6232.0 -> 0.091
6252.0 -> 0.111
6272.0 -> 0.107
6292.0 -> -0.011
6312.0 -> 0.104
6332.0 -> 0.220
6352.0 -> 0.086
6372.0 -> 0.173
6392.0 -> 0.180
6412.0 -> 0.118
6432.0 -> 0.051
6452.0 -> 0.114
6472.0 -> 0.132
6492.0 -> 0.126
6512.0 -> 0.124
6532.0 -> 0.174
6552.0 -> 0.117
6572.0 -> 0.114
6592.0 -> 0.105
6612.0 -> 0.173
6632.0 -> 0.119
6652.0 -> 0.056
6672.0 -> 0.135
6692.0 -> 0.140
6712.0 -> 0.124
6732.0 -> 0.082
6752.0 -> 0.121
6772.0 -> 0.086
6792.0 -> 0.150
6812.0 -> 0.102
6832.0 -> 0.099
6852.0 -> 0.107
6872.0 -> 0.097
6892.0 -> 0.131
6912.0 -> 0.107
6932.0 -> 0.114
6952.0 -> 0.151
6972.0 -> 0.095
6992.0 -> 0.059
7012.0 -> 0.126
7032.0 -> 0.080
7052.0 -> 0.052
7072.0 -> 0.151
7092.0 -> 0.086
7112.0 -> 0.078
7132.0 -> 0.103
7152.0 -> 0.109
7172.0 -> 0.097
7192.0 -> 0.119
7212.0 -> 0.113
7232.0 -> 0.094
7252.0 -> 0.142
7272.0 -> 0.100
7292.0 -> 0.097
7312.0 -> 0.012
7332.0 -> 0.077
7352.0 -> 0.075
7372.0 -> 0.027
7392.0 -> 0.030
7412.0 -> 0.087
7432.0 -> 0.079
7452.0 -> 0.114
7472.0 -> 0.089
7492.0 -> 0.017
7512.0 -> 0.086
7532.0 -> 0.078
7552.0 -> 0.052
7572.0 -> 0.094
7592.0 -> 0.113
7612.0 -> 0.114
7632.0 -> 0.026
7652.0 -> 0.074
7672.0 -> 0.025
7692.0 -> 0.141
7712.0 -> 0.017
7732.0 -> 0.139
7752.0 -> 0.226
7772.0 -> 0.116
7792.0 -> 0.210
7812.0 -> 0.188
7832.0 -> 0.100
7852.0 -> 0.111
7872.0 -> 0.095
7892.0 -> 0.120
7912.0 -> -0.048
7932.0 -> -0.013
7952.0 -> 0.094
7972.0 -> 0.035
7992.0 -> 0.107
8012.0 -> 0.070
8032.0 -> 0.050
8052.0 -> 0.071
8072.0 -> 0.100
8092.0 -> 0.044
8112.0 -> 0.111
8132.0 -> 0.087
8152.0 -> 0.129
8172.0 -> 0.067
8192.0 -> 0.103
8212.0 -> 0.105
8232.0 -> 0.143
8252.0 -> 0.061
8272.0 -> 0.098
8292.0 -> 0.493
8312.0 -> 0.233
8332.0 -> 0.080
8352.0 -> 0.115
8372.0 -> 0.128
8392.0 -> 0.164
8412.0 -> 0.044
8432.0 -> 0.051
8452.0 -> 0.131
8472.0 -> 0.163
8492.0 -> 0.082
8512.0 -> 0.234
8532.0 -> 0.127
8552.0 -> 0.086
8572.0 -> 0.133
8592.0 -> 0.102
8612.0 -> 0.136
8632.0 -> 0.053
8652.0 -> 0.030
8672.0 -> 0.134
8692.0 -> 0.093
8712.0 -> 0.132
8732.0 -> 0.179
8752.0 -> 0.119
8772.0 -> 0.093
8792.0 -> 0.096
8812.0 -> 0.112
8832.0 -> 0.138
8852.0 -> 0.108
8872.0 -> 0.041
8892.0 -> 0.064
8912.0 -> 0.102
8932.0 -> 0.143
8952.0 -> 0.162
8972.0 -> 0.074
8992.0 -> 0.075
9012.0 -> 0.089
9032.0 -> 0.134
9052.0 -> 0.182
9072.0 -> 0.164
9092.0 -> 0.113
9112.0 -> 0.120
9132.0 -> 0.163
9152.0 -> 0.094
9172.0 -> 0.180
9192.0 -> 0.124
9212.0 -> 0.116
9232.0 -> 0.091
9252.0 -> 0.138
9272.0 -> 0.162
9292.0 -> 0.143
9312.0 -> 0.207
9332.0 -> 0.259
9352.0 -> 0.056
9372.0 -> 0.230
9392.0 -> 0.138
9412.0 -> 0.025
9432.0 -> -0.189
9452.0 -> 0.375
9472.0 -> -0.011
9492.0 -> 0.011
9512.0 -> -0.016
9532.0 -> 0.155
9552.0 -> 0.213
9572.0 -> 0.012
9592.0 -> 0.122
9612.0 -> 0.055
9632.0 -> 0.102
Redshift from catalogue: 1.226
